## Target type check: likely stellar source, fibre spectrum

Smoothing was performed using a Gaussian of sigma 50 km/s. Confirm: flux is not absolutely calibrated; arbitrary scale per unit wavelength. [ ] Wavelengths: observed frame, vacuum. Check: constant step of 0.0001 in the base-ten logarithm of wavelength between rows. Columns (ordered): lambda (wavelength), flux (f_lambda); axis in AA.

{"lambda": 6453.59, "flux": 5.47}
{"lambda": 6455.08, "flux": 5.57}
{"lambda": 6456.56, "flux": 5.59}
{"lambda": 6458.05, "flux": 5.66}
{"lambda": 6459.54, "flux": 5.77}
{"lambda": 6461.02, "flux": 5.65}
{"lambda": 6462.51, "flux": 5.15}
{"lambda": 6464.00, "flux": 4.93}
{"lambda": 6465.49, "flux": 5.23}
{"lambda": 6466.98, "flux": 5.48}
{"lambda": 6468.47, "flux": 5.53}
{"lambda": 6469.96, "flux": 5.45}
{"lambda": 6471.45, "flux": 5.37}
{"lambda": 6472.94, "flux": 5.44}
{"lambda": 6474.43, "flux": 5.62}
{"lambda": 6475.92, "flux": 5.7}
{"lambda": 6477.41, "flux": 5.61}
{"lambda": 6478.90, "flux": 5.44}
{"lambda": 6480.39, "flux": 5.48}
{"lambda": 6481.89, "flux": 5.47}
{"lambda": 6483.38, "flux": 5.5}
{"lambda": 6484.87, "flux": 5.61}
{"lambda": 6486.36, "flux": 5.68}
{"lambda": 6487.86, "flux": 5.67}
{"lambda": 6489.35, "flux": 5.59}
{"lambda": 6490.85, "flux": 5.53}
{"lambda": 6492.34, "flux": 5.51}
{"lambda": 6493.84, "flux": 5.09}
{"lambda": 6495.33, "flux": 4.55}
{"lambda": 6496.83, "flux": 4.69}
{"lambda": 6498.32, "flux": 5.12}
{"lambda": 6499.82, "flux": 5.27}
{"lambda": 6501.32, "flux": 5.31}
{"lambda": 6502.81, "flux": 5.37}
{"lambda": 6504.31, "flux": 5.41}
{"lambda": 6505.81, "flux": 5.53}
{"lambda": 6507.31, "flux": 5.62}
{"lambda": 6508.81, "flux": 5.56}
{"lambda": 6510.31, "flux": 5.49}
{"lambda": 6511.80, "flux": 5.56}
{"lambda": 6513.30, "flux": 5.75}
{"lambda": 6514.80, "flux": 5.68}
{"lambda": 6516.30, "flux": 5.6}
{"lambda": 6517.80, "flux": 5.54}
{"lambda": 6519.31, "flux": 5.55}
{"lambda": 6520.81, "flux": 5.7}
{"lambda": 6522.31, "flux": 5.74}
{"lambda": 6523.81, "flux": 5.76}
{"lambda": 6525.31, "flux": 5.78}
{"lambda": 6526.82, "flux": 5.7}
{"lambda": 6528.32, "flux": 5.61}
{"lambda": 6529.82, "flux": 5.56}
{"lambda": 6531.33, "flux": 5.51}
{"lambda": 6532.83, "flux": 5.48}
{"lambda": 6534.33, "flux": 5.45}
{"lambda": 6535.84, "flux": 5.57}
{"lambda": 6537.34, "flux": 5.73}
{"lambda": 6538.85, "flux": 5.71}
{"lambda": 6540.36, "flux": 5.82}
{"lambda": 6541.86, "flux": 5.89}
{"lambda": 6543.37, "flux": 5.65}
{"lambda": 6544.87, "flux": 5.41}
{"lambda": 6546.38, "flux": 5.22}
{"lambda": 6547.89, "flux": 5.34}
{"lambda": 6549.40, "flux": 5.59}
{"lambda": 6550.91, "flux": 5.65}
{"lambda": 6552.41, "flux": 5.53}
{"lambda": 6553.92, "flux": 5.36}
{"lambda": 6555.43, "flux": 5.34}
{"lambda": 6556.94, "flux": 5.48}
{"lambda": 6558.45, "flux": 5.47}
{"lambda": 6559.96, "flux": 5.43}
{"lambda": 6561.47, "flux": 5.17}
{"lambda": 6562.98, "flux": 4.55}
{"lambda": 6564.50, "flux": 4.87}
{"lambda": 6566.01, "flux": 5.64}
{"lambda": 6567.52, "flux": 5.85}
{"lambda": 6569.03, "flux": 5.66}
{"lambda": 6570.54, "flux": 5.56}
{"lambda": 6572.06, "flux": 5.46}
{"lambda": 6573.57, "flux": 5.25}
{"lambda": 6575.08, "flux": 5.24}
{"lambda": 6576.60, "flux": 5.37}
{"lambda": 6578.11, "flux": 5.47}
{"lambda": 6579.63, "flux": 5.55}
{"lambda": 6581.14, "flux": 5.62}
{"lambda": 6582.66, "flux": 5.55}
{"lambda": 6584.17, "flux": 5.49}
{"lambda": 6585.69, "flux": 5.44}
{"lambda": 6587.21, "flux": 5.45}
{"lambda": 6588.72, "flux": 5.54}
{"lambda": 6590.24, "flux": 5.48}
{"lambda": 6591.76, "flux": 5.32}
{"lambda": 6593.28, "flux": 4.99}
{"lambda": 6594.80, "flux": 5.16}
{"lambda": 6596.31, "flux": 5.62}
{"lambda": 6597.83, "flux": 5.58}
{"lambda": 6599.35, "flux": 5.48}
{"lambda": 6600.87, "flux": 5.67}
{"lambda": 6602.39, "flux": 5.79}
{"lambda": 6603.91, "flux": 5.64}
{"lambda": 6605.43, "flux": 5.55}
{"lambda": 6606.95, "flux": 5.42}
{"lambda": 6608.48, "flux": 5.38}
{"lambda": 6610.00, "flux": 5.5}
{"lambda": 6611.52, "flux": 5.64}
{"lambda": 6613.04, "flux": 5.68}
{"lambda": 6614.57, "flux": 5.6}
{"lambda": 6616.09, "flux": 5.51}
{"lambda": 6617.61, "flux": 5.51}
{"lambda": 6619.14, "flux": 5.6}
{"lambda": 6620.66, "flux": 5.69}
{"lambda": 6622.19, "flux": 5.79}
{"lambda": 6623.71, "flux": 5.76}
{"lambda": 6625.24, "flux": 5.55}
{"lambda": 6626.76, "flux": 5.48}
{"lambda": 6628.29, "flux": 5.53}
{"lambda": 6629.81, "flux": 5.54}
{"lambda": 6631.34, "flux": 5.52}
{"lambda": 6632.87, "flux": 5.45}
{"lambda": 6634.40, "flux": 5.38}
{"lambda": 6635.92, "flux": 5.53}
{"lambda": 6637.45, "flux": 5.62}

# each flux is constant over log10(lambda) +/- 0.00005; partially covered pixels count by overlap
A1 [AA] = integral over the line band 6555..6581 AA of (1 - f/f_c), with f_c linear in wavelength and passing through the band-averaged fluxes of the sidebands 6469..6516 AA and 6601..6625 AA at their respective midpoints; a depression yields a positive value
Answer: 0.8 AA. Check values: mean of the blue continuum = 5.44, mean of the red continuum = 5.6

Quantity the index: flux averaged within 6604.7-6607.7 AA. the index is 5.49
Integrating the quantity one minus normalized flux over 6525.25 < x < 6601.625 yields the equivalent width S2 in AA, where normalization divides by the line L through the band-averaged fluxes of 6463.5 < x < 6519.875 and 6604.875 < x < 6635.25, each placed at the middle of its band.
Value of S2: 0.4 AA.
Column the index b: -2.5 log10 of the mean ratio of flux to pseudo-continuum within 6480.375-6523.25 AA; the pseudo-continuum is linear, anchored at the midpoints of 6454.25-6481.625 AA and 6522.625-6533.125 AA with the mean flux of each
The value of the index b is 0.02 mag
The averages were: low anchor 5.48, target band 5.45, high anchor 5.64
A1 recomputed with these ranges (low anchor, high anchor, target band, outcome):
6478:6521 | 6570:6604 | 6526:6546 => -0.6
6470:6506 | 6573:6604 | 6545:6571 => 0.2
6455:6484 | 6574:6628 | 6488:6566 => 0.5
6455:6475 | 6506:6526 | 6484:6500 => 0.7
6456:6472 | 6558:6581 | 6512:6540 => -1.2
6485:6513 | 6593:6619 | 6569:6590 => 0.1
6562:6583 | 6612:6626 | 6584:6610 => 0.2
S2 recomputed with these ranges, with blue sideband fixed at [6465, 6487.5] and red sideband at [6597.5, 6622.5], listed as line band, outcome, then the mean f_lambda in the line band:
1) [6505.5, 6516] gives -0.13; 5.6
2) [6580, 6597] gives 0.45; 5.43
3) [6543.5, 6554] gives 0.17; 5.46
